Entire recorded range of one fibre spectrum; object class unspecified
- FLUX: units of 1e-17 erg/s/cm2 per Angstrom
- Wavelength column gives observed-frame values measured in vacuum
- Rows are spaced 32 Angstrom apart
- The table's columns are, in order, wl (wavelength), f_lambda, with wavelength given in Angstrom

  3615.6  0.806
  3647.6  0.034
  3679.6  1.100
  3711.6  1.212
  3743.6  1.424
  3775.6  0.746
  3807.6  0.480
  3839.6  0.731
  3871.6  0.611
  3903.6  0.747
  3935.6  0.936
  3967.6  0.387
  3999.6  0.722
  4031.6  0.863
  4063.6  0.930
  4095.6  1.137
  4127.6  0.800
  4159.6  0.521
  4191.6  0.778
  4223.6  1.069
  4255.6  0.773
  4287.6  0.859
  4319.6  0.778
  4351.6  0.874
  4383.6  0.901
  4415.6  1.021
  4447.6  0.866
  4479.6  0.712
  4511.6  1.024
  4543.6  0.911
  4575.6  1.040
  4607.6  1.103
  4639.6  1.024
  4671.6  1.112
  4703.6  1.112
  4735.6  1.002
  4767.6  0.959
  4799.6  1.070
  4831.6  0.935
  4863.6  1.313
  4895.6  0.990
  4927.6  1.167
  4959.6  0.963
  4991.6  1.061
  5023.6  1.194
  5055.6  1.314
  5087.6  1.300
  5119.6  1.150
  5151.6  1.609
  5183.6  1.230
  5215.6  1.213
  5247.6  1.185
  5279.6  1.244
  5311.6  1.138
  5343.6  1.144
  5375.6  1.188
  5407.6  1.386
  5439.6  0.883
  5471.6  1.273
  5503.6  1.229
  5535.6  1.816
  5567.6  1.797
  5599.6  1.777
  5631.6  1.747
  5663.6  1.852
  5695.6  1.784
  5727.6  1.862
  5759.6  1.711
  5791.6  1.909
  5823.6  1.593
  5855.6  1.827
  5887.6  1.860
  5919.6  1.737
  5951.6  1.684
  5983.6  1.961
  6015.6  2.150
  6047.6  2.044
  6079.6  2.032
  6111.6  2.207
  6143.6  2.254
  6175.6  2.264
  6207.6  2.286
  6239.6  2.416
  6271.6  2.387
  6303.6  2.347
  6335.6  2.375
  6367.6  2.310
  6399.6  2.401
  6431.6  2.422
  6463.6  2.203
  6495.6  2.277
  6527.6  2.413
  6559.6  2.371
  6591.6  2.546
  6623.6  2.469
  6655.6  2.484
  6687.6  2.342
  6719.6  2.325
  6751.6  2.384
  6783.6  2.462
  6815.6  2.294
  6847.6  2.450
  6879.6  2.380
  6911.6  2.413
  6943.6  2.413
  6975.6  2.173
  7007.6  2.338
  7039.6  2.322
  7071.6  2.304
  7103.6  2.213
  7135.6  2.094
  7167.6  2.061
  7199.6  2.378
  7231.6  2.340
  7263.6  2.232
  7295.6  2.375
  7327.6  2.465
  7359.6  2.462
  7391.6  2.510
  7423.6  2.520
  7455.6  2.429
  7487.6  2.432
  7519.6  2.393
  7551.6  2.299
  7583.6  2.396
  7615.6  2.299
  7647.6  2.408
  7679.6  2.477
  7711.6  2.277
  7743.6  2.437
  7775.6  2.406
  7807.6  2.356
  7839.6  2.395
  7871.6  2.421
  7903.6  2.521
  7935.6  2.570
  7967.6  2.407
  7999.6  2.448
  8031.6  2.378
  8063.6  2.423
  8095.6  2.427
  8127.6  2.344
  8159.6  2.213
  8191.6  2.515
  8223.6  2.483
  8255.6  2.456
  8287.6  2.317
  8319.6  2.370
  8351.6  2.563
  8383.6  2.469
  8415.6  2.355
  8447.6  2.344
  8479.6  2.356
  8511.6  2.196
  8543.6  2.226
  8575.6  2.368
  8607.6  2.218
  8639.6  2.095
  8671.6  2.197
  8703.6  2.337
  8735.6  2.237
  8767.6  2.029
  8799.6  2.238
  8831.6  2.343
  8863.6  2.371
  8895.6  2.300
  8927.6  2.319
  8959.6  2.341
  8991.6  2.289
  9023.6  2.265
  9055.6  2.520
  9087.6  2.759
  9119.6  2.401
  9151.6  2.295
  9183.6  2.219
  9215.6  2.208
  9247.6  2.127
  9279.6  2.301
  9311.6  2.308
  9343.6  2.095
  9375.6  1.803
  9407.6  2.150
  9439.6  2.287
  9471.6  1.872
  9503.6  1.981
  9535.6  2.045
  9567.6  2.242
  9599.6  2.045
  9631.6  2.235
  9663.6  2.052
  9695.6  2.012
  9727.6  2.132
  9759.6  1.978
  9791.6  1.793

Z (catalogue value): 0.382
